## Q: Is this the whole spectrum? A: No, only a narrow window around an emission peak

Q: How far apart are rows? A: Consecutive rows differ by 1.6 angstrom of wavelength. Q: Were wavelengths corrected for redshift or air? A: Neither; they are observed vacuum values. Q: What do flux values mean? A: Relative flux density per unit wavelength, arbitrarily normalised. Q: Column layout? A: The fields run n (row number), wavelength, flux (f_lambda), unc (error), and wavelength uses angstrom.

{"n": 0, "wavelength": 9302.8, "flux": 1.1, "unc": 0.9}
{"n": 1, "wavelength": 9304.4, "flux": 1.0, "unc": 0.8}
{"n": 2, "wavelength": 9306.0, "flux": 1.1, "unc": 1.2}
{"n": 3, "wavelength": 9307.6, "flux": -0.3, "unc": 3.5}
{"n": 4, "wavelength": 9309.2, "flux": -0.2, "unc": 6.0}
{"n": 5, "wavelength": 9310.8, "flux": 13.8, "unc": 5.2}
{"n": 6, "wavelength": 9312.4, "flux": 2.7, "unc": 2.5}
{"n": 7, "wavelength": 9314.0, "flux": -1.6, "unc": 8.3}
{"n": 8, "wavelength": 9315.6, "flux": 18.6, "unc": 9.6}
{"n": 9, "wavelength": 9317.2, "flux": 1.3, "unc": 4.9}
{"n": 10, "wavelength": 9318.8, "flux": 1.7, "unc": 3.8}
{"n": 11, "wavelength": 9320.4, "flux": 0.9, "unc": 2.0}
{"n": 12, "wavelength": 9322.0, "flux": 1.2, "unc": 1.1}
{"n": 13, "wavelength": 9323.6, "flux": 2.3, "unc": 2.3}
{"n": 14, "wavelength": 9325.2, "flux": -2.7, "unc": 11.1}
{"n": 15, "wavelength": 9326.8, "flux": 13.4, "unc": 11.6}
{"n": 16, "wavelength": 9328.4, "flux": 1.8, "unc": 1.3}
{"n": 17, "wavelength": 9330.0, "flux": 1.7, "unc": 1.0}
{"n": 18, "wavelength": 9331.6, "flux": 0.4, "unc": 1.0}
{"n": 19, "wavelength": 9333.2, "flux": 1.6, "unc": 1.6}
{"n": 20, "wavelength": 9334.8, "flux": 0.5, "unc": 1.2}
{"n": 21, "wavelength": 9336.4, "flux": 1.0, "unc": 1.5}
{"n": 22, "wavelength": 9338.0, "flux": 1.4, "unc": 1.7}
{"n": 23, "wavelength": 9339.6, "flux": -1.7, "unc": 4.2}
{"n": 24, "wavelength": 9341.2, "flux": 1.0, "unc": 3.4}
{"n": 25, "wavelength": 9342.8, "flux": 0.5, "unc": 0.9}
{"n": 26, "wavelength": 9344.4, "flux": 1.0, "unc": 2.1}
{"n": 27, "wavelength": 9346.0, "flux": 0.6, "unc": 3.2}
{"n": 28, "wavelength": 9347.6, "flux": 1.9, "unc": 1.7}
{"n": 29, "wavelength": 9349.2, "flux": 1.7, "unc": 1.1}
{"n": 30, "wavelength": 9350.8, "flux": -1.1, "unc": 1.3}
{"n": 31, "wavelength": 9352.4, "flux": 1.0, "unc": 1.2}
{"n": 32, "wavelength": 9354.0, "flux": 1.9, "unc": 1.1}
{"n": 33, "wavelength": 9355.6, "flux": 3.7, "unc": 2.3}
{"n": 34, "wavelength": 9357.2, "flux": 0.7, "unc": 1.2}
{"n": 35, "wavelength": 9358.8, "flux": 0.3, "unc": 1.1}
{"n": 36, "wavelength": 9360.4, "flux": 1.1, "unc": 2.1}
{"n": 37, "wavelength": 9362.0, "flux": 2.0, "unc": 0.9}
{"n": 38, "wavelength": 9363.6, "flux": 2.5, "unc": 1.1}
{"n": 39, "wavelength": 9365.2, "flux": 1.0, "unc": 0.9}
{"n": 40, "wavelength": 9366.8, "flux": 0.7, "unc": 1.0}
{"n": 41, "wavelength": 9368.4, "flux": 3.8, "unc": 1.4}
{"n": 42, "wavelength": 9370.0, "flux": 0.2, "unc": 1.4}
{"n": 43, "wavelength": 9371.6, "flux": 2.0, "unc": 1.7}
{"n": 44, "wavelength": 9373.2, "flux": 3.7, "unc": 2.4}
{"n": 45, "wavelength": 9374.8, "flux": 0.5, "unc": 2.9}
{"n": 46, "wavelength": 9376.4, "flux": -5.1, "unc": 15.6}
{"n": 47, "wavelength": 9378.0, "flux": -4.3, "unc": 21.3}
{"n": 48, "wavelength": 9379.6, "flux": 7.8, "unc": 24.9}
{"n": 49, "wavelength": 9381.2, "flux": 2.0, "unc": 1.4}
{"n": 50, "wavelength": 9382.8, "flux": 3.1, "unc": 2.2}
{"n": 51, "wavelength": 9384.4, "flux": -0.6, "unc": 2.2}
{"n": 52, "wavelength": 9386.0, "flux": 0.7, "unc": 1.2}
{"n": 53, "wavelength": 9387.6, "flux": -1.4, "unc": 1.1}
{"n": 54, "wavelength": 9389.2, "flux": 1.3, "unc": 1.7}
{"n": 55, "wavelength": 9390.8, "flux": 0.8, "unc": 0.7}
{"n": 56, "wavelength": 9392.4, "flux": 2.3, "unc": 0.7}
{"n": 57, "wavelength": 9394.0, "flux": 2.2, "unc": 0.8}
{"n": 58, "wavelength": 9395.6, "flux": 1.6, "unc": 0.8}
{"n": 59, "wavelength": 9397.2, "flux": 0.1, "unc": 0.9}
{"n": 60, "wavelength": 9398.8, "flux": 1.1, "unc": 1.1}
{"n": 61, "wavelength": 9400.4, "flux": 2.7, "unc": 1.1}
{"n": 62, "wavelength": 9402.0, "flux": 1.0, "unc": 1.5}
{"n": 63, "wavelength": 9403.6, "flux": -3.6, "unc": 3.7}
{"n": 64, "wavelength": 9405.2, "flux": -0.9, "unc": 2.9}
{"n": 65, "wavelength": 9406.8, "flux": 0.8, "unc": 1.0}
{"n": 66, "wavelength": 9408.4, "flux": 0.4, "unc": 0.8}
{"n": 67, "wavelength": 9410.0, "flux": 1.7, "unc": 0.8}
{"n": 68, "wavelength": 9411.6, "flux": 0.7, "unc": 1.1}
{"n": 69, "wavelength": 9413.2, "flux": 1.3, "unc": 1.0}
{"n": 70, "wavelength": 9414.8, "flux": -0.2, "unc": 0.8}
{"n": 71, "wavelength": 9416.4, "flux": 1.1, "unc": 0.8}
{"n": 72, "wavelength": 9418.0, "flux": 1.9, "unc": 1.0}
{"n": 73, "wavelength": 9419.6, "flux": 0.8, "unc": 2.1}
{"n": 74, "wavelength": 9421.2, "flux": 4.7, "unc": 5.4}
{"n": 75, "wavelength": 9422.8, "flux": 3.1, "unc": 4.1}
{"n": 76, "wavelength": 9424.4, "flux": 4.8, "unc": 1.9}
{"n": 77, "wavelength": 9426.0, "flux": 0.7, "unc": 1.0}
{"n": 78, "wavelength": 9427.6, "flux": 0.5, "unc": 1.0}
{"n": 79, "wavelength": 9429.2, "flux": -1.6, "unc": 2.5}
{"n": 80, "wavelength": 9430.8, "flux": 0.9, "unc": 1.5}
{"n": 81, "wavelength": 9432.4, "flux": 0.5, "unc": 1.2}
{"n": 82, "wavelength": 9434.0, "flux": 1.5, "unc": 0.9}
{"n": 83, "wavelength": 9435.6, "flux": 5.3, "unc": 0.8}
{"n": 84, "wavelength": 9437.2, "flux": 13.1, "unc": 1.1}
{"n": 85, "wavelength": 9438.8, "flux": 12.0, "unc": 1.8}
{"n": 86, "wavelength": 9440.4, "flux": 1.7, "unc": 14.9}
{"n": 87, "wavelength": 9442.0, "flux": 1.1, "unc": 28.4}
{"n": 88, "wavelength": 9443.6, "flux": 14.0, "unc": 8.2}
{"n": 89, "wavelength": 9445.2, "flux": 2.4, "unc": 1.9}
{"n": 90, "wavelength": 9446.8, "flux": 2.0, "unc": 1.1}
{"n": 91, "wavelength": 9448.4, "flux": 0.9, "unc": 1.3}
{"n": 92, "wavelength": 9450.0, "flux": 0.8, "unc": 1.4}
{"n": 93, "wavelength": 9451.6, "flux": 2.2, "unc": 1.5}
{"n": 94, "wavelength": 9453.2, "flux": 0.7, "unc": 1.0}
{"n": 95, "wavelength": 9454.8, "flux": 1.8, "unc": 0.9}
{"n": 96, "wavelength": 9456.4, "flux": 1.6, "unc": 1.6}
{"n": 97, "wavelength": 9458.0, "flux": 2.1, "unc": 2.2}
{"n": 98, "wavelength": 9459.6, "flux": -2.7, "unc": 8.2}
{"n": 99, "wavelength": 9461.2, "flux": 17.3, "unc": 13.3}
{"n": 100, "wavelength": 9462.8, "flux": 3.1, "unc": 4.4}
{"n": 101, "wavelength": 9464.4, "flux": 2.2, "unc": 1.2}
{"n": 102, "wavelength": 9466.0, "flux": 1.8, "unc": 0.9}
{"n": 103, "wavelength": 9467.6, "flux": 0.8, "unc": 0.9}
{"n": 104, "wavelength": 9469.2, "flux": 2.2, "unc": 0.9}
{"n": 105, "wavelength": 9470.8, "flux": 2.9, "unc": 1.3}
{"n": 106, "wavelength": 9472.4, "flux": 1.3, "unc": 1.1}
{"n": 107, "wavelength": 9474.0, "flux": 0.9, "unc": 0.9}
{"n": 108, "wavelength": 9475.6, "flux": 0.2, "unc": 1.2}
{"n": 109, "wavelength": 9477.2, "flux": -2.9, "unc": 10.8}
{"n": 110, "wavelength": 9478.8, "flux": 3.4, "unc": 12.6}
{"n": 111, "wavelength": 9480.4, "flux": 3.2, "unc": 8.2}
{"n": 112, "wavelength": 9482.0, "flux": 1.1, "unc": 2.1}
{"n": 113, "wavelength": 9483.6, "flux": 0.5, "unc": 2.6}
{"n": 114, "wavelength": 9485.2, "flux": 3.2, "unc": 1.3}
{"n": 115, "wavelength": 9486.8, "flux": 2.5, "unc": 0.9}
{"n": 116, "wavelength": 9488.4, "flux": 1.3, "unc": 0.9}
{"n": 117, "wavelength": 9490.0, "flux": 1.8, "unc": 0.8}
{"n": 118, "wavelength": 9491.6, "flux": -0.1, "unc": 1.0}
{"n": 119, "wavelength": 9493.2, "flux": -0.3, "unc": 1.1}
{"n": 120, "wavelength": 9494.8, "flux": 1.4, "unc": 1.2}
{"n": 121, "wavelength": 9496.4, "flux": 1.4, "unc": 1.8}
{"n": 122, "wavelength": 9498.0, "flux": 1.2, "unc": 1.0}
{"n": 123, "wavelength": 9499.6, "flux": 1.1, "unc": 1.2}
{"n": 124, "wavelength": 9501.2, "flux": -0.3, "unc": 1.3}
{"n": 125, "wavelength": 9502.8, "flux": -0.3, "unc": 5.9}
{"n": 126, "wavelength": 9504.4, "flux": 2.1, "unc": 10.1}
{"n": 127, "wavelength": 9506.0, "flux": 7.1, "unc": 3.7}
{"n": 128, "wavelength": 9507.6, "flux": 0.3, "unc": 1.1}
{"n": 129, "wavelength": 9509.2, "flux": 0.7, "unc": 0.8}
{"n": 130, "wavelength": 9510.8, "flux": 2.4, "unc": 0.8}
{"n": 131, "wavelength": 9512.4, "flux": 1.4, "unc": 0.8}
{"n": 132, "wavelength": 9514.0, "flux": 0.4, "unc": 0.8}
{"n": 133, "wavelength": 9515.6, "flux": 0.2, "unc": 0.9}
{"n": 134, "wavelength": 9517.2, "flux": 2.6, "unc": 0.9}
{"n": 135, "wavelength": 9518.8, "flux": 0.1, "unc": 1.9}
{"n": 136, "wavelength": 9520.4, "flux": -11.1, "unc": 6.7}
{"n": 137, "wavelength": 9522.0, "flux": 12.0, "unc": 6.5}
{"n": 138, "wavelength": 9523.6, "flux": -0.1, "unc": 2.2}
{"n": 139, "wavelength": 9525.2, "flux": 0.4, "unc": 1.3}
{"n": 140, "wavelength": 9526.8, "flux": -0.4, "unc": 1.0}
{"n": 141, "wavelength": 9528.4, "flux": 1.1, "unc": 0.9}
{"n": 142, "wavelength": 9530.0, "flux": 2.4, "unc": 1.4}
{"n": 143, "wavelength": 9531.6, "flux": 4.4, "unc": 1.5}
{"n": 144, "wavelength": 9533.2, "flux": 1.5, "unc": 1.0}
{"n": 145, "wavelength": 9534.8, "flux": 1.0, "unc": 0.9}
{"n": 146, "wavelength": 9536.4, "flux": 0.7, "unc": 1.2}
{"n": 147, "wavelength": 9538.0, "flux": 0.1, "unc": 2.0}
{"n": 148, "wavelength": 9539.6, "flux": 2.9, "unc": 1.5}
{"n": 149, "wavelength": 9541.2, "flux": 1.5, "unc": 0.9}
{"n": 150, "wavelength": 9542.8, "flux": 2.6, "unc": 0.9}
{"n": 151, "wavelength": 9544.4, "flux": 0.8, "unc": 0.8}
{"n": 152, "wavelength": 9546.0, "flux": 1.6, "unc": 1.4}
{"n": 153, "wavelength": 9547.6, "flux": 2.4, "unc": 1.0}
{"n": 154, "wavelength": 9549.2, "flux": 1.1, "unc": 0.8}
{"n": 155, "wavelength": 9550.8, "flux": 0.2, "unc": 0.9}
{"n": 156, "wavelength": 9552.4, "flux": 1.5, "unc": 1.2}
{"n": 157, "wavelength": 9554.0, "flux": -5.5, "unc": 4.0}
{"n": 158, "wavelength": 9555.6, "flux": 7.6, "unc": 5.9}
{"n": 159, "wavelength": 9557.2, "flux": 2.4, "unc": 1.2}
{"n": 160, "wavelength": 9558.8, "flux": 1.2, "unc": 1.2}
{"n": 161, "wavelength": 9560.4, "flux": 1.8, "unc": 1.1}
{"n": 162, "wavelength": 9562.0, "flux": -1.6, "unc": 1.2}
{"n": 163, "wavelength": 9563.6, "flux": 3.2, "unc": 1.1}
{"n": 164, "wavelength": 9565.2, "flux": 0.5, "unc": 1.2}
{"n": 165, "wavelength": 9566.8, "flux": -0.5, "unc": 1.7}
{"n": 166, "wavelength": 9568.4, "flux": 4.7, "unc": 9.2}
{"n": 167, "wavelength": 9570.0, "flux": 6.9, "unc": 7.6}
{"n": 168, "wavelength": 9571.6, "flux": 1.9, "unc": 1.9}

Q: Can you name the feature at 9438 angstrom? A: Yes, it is Hbeta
